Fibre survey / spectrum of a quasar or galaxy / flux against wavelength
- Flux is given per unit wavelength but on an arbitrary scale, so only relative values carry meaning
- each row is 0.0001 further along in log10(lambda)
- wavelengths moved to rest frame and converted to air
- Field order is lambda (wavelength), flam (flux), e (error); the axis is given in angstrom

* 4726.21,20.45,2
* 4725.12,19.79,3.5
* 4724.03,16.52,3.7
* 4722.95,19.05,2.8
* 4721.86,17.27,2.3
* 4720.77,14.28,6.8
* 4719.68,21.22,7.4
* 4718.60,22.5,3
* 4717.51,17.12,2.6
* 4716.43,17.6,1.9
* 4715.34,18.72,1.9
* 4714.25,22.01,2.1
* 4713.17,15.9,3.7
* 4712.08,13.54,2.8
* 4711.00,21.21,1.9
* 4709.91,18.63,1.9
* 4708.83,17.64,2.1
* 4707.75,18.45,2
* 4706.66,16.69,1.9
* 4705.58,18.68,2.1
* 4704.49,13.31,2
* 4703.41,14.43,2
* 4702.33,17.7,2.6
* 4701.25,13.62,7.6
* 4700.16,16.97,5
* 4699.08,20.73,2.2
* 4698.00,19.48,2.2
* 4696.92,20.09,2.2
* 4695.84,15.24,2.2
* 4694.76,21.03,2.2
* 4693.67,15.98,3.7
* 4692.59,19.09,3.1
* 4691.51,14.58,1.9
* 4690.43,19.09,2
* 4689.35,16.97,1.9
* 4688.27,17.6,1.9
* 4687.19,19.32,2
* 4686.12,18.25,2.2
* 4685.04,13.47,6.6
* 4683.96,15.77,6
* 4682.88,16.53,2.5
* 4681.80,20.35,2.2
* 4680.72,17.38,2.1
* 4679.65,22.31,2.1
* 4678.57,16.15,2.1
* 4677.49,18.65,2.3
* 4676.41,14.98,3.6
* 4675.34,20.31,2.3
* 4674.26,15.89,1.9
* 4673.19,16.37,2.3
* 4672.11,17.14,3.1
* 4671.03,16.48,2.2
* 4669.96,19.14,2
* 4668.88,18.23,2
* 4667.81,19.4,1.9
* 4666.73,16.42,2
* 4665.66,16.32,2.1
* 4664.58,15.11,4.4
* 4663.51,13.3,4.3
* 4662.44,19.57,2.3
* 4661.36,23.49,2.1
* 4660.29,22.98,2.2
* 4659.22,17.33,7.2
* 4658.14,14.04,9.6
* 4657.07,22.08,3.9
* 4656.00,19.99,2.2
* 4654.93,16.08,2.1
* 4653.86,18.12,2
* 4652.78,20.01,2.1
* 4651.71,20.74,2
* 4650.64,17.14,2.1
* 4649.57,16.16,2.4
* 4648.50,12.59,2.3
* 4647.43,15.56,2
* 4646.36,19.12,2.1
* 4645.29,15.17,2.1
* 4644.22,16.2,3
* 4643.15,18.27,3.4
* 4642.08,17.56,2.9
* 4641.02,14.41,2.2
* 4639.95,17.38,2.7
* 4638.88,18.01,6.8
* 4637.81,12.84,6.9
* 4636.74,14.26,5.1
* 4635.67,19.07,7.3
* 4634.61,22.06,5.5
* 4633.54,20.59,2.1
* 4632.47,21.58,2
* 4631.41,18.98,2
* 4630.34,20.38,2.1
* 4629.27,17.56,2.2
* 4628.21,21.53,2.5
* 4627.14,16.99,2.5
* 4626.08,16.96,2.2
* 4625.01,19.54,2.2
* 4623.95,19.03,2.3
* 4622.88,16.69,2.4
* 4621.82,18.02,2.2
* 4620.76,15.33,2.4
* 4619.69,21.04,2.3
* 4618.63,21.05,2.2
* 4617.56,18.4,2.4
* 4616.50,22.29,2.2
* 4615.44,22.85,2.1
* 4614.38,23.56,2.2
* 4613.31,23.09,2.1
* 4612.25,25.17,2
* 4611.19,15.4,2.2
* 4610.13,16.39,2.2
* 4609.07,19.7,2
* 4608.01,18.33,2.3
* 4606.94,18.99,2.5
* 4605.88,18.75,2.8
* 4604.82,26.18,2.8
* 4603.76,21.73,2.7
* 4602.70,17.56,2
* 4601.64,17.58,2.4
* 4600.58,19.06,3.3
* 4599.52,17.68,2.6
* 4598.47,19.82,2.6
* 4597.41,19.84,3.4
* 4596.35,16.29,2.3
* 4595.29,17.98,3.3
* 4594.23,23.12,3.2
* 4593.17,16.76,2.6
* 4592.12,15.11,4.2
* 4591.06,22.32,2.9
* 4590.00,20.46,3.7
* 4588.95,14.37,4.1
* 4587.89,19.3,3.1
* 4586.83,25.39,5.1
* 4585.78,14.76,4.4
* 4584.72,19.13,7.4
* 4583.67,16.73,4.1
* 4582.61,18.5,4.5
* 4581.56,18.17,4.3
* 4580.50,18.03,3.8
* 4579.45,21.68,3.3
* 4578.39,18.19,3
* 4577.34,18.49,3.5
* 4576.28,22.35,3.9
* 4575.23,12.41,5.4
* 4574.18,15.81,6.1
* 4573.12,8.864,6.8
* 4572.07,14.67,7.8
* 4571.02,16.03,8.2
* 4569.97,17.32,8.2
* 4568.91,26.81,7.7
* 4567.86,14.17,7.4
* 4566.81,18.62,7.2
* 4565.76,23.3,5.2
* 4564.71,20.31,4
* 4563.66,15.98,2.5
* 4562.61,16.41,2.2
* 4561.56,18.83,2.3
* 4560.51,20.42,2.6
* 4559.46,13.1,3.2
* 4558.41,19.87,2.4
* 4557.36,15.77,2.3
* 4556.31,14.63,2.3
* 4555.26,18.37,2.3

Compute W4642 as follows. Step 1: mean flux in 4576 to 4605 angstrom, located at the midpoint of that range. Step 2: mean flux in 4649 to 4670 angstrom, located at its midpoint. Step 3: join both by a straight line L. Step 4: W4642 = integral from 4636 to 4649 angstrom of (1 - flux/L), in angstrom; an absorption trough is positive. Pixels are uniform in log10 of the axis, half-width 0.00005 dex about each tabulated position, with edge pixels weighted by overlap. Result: 1.7 angstrom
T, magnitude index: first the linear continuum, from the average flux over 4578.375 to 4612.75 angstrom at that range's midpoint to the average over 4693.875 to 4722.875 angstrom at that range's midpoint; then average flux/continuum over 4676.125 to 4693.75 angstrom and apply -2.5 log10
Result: 0.04 mag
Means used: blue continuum 19.1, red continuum 17.8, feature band 17.5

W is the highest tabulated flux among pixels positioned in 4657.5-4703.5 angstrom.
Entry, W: 23.49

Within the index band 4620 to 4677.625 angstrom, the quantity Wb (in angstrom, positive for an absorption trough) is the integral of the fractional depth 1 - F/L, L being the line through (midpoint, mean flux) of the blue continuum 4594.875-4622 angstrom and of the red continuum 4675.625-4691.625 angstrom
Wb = 2.3 angstrom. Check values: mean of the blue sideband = 19.7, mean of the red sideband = 17.6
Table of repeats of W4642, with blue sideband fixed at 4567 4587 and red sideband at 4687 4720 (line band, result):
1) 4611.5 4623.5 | -1.9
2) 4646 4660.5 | -0.1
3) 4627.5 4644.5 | -0.4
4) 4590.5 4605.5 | -1.4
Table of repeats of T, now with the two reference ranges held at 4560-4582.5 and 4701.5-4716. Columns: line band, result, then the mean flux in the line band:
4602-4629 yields -0.11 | 19.7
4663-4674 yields 0.05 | 16.8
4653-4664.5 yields -0.06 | 18.6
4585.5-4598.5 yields -0.06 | 18.9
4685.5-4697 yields -0.02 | 17.8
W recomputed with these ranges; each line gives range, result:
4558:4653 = 26.81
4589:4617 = 26.18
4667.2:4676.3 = 20.31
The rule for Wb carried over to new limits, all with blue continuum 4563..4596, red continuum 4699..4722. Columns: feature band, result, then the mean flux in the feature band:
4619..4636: -1.1 angstrom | 19.1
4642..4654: 0.5 angstrom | 17.2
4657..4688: 0.0 angstrom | 17.8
